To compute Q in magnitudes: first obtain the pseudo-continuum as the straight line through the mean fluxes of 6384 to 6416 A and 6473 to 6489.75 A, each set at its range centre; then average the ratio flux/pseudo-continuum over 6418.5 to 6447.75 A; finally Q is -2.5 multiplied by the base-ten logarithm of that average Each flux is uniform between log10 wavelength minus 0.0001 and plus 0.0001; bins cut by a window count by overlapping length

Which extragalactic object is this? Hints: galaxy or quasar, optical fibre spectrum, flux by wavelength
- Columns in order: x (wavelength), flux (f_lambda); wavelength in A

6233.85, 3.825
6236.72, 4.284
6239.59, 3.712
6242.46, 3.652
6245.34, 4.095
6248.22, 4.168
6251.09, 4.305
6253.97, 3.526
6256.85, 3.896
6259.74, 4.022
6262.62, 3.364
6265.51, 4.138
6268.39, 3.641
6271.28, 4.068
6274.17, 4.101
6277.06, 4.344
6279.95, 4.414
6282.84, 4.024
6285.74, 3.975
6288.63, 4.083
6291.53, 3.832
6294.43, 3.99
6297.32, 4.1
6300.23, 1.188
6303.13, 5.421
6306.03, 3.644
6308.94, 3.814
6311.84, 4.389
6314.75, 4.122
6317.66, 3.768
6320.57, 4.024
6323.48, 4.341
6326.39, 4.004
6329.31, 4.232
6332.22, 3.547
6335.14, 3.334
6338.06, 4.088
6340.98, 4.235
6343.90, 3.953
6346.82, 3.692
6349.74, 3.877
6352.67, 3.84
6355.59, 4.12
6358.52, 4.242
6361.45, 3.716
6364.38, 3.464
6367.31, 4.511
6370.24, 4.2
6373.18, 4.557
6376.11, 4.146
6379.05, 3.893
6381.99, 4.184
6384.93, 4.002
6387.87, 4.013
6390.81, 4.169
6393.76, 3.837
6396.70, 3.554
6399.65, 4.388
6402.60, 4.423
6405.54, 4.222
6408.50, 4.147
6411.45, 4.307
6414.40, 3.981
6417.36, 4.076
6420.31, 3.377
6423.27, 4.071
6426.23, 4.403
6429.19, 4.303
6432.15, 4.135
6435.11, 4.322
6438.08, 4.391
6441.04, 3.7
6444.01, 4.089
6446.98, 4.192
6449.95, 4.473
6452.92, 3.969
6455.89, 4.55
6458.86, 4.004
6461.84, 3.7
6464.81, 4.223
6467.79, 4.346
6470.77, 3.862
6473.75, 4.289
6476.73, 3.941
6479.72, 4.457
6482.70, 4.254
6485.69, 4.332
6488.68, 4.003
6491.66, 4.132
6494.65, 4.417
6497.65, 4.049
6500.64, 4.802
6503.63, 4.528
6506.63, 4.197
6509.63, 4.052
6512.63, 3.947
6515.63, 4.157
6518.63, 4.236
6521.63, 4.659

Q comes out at 0.01 mag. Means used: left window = 4.1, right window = 4.21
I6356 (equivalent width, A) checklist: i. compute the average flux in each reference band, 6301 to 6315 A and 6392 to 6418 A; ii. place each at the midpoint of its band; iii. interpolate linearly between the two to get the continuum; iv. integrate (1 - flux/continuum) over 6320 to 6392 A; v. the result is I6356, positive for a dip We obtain 1.9 A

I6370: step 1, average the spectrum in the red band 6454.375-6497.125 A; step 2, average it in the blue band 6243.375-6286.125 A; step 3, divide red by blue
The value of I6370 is 1.0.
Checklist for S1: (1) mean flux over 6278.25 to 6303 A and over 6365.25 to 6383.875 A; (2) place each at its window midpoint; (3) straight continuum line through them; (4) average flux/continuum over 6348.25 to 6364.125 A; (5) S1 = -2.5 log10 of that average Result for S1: 0.06 mag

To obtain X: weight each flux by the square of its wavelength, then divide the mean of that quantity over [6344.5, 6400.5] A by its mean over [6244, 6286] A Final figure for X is 1.0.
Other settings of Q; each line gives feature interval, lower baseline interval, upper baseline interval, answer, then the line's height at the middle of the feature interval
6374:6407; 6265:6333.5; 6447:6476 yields -0.004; 4.07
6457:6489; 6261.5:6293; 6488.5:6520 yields 0.018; 4.21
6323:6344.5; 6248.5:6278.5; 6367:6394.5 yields 0.031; 4.07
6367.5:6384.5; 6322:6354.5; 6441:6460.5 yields -0.053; 4.01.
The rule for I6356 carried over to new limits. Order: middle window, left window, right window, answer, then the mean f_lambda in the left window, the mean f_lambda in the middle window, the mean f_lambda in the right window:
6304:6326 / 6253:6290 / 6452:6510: -0.2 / 3.97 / 4.05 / 4.21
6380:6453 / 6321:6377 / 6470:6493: -0.4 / 4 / 4.11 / 4.17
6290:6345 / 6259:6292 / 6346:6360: 1.2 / 4.01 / 3.9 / 3.97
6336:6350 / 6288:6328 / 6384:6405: 0.1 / 3.91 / 3.95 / 4.07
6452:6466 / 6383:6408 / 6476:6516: 0.3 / 4.08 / 4.09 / 4.24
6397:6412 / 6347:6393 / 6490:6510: -0.4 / 4.05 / 4.24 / 4.32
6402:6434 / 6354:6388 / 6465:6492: 0.0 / 4.09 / 4.13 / 4.18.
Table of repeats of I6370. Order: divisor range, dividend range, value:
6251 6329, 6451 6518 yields 1.06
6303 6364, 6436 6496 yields 1.05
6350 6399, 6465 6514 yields 1.05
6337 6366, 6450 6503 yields 1.07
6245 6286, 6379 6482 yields 1.03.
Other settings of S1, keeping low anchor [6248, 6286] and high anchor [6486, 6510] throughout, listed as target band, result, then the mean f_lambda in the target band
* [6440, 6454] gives 0.032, 4.1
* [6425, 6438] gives -0.025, 4.3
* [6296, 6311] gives 0.108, 3.66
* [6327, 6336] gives 0.089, 3.76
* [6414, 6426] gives 0.071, 3.92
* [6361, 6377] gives 0.000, 4.12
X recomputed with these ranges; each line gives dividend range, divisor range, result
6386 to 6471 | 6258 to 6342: 1.09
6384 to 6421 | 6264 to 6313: 1.06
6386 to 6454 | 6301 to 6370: 1.06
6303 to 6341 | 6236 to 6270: 1.05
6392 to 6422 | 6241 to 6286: 1.06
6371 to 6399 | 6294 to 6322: 1.08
